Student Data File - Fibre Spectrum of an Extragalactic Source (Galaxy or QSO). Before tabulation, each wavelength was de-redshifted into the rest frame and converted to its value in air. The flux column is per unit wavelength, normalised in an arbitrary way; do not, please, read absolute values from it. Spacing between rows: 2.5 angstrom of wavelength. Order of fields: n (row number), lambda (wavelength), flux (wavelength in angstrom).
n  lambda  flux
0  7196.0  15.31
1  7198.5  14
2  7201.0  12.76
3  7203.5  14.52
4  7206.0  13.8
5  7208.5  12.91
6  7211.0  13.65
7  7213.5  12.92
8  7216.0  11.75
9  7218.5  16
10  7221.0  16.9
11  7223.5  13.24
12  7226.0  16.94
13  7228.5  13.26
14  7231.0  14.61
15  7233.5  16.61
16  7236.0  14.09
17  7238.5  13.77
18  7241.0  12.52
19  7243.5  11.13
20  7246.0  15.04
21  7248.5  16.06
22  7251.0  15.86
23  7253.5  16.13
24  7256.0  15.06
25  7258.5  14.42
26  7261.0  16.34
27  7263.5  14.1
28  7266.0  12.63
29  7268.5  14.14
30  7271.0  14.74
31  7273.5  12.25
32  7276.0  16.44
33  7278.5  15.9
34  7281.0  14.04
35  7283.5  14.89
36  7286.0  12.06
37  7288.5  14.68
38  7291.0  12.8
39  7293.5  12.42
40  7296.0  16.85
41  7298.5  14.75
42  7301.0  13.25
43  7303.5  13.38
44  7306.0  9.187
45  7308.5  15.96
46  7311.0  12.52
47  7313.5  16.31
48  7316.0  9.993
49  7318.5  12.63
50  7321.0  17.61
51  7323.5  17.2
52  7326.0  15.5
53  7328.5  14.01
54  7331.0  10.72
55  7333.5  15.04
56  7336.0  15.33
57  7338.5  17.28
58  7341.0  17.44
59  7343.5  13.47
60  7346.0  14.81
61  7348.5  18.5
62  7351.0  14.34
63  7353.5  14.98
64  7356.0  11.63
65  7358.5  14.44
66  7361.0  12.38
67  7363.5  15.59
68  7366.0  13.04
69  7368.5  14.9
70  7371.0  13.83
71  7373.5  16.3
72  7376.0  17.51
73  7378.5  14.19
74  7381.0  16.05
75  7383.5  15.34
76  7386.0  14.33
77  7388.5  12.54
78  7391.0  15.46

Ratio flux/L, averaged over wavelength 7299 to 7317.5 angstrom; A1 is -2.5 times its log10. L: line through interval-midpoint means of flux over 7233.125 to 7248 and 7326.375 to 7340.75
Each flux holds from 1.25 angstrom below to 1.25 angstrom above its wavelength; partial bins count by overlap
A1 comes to 0.117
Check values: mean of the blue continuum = 13.8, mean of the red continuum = 14.7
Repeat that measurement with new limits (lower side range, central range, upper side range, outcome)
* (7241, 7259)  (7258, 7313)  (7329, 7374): 0.05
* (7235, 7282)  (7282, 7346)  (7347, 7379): 0.03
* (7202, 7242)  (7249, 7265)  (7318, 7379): -0.07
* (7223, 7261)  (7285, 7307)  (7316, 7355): 0.12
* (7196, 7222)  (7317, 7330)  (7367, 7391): -0.04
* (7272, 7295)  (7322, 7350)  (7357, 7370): -0.10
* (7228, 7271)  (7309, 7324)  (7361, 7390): 0.02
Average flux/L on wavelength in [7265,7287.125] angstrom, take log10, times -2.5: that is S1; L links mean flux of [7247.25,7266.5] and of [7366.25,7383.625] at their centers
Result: 0.08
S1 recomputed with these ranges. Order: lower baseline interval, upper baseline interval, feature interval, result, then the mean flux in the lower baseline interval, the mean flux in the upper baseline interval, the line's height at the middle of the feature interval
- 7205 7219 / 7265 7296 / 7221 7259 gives -0.08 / 13.4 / 14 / 13.6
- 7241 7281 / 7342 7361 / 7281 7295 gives 0.08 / 14.6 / 14.5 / 14.6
